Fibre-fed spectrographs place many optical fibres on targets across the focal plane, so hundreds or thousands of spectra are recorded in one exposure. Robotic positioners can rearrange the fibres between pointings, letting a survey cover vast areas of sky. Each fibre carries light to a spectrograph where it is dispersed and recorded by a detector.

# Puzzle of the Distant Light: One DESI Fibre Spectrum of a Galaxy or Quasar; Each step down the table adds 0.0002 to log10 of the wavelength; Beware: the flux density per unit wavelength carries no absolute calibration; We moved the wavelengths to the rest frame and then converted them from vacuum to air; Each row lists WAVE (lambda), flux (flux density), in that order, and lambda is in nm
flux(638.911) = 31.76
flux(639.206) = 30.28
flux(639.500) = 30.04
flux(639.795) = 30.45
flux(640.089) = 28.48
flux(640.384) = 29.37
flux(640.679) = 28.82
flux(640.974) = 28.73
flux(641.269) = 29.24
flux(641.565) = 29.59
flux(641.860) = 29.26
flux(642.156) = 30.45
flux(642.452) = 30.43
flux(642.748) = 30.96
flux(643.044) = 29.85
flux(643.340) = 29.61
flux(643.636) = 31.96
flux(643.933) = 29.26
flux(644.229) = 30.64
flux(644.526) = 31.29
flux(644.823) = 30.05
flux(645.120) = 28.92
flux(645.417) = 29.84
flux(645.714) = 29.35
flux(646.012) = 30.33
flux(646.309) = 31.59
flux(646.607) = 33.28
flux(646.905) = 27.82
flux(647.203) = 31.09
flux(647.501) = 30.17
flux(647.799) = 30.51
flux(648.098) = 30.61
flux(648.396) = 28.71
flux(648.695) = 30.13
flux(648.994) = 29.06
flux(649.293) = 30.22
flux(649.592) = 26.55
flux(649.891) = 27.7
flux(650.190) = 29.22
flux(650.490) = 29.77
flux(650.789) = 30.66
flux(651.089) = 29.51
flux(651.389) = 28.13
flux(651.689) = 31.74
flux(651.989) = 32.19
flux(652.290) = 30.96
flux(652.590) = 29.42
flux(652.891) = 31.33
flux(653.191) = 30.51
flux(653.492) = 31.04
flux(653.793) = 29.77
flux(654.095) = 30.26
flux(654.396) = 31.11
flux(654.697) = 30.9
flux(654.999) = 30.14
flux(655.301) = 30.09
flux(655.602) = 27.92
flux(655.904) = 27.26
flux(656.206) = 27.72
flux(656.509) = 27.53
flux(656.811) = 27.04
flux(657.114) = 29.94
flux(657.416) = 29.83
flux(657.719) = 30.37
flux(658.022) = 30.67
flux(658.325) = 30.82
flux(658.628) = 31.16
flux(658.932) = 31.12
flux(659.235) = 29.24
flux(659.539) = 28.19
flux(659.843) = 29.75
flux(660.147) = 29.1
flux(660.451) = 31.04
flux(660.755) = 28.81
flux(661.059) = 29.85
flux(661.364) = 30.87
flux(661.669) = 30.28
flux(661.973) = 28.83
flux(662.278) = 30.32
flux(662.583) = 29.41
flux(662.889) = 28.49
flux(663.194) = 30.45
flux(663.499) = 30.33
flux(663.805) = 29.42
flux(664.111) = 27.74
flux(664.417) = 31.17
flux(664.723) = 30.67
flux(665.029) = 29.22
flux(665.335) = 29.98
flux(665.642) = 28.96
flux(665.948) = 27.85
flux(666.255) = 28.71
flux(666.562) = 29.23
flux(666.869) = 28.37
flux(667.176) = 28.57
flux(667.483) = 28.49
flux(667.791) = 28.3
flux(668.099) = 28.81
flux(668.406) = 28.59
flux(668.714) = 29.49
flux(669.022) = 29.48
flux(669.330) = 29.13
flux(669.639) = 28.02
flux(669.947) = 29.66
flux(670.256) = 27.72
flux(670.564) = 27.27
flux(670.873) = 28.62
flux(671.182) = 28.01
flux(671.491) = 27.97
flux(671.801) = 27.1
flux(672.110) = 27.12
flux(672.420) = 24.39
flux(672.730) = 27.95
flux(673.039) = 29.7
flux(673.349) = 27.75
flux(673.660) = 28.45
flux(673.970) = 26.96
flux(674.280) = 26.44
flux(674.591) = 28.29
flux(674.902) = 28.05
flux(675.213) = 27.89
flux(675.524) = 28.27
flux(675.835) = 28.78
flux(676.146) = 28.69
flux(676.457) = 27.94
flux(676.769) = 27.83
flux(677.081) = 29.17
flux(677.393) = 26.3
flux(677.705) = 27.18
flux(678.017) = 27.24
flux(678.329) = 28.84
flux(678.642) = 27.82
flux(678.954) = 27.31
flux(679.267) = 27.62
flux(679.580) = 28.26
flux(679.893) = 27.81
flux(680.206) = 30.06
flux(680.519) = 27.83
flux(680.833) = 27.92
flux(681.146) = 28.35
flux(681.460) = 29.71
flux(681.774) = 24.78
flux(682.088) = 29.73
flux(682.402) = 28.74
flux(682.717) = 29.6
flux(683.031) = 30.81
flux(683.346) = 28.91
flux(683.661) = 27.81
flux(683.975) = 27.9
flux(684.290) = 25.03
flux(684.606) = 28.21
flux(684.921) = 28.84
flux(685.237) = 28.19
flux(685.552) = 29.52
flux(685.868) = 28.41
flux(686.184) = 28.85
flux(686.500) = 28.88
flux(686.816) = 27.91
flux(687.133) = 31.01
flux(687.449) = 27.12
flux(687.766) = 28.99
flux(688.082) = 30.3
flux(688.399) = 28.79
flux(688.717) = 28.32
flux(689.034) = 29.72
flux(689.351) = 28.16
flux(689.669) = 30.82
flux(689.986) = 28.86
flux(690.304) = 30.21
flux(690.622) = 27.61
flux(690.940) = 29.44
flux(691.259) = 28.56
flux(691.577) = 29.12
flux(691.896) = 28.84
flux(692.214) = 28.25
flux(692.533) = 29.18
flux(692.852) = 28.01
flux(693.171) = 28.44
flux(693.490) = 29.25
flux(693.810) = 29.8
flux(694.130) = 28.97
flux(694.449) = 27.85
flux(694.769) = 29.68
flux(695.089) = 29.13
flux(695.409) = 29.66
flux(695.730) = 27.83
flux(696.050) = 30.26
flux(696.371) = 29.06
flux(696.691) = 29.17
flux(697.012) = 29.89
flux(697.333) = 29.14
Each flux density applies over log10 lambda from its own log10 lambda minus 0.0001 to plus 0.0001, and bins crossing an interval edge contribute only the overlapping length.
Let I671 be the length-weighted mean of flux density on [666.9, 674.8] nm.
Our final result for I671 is 28.1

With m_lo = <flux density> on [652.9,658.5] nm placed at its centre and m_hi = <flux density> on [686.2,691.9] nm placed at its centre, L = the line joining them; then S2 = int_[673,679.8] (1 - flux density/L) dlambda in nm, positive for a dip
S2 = 0.32 nm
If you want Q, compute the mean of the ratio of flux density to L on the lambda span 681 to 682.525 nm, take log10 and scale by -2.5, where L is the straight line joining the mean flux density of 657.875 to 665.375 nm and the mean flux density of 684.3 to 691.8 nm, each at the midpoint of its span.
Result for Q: 0.033 mag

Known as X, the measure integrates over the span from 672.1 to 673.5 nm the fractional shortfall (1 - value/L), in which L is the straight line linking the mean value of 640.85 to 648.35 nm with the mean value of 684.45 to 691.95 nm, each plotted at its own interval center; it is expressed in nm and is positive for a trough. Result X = 0.09 nm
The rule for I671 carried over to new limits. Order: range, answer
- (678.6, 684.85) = 28.2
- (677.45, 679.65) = 27.7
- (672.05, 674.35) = 27.4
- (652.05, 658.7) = 29.8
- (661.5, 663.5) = 29.7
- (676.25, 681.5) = 28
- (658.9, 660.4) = 29.5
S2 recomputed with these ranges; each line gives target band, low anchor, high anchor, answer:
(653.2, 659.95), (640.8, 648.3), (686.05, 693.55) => 0.05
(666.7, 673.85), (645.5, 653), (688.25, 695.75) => 0.31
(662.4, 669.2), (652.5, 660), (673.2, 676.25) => -0.09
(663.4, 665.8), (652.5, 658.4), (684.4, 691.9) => -0.02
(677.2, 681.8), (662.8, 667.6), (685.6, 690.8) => 0.19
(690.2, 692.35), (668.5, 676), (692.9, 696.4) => 0.00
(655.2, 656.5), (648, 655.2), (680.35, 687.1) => 0.07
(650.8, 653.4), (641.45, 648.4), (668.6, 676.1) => -0.07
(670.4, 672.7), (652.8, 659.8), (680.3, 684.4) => 0.13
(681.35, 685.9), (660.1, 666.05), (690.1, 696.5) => 0.12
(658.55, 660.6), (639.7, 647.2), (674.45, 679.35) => -0.06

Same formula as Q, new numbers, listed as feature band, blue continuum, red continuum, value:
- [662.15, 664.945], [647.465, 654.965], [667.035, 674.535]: -0.04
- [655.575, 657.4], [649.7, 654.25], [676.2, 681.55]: 0.06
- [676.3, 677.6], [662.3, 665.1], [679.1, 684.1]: 0.04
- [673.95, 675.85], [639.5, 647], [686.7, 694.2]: 0.06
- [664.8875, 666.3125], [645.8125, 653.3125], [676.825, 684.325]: 0.00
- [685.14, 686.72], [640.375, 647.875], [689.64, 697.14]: 0.02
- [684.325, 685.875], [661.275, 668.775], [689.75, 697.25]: 0.03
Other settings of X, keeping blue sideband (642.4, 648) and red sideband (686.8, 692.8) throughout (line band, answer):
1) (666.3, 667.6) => 0.045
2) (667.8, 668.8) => 0.028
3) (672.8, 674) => 0.048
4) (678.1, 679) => 0.041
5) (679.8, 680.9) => 0.031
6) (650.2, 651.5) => 0.029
